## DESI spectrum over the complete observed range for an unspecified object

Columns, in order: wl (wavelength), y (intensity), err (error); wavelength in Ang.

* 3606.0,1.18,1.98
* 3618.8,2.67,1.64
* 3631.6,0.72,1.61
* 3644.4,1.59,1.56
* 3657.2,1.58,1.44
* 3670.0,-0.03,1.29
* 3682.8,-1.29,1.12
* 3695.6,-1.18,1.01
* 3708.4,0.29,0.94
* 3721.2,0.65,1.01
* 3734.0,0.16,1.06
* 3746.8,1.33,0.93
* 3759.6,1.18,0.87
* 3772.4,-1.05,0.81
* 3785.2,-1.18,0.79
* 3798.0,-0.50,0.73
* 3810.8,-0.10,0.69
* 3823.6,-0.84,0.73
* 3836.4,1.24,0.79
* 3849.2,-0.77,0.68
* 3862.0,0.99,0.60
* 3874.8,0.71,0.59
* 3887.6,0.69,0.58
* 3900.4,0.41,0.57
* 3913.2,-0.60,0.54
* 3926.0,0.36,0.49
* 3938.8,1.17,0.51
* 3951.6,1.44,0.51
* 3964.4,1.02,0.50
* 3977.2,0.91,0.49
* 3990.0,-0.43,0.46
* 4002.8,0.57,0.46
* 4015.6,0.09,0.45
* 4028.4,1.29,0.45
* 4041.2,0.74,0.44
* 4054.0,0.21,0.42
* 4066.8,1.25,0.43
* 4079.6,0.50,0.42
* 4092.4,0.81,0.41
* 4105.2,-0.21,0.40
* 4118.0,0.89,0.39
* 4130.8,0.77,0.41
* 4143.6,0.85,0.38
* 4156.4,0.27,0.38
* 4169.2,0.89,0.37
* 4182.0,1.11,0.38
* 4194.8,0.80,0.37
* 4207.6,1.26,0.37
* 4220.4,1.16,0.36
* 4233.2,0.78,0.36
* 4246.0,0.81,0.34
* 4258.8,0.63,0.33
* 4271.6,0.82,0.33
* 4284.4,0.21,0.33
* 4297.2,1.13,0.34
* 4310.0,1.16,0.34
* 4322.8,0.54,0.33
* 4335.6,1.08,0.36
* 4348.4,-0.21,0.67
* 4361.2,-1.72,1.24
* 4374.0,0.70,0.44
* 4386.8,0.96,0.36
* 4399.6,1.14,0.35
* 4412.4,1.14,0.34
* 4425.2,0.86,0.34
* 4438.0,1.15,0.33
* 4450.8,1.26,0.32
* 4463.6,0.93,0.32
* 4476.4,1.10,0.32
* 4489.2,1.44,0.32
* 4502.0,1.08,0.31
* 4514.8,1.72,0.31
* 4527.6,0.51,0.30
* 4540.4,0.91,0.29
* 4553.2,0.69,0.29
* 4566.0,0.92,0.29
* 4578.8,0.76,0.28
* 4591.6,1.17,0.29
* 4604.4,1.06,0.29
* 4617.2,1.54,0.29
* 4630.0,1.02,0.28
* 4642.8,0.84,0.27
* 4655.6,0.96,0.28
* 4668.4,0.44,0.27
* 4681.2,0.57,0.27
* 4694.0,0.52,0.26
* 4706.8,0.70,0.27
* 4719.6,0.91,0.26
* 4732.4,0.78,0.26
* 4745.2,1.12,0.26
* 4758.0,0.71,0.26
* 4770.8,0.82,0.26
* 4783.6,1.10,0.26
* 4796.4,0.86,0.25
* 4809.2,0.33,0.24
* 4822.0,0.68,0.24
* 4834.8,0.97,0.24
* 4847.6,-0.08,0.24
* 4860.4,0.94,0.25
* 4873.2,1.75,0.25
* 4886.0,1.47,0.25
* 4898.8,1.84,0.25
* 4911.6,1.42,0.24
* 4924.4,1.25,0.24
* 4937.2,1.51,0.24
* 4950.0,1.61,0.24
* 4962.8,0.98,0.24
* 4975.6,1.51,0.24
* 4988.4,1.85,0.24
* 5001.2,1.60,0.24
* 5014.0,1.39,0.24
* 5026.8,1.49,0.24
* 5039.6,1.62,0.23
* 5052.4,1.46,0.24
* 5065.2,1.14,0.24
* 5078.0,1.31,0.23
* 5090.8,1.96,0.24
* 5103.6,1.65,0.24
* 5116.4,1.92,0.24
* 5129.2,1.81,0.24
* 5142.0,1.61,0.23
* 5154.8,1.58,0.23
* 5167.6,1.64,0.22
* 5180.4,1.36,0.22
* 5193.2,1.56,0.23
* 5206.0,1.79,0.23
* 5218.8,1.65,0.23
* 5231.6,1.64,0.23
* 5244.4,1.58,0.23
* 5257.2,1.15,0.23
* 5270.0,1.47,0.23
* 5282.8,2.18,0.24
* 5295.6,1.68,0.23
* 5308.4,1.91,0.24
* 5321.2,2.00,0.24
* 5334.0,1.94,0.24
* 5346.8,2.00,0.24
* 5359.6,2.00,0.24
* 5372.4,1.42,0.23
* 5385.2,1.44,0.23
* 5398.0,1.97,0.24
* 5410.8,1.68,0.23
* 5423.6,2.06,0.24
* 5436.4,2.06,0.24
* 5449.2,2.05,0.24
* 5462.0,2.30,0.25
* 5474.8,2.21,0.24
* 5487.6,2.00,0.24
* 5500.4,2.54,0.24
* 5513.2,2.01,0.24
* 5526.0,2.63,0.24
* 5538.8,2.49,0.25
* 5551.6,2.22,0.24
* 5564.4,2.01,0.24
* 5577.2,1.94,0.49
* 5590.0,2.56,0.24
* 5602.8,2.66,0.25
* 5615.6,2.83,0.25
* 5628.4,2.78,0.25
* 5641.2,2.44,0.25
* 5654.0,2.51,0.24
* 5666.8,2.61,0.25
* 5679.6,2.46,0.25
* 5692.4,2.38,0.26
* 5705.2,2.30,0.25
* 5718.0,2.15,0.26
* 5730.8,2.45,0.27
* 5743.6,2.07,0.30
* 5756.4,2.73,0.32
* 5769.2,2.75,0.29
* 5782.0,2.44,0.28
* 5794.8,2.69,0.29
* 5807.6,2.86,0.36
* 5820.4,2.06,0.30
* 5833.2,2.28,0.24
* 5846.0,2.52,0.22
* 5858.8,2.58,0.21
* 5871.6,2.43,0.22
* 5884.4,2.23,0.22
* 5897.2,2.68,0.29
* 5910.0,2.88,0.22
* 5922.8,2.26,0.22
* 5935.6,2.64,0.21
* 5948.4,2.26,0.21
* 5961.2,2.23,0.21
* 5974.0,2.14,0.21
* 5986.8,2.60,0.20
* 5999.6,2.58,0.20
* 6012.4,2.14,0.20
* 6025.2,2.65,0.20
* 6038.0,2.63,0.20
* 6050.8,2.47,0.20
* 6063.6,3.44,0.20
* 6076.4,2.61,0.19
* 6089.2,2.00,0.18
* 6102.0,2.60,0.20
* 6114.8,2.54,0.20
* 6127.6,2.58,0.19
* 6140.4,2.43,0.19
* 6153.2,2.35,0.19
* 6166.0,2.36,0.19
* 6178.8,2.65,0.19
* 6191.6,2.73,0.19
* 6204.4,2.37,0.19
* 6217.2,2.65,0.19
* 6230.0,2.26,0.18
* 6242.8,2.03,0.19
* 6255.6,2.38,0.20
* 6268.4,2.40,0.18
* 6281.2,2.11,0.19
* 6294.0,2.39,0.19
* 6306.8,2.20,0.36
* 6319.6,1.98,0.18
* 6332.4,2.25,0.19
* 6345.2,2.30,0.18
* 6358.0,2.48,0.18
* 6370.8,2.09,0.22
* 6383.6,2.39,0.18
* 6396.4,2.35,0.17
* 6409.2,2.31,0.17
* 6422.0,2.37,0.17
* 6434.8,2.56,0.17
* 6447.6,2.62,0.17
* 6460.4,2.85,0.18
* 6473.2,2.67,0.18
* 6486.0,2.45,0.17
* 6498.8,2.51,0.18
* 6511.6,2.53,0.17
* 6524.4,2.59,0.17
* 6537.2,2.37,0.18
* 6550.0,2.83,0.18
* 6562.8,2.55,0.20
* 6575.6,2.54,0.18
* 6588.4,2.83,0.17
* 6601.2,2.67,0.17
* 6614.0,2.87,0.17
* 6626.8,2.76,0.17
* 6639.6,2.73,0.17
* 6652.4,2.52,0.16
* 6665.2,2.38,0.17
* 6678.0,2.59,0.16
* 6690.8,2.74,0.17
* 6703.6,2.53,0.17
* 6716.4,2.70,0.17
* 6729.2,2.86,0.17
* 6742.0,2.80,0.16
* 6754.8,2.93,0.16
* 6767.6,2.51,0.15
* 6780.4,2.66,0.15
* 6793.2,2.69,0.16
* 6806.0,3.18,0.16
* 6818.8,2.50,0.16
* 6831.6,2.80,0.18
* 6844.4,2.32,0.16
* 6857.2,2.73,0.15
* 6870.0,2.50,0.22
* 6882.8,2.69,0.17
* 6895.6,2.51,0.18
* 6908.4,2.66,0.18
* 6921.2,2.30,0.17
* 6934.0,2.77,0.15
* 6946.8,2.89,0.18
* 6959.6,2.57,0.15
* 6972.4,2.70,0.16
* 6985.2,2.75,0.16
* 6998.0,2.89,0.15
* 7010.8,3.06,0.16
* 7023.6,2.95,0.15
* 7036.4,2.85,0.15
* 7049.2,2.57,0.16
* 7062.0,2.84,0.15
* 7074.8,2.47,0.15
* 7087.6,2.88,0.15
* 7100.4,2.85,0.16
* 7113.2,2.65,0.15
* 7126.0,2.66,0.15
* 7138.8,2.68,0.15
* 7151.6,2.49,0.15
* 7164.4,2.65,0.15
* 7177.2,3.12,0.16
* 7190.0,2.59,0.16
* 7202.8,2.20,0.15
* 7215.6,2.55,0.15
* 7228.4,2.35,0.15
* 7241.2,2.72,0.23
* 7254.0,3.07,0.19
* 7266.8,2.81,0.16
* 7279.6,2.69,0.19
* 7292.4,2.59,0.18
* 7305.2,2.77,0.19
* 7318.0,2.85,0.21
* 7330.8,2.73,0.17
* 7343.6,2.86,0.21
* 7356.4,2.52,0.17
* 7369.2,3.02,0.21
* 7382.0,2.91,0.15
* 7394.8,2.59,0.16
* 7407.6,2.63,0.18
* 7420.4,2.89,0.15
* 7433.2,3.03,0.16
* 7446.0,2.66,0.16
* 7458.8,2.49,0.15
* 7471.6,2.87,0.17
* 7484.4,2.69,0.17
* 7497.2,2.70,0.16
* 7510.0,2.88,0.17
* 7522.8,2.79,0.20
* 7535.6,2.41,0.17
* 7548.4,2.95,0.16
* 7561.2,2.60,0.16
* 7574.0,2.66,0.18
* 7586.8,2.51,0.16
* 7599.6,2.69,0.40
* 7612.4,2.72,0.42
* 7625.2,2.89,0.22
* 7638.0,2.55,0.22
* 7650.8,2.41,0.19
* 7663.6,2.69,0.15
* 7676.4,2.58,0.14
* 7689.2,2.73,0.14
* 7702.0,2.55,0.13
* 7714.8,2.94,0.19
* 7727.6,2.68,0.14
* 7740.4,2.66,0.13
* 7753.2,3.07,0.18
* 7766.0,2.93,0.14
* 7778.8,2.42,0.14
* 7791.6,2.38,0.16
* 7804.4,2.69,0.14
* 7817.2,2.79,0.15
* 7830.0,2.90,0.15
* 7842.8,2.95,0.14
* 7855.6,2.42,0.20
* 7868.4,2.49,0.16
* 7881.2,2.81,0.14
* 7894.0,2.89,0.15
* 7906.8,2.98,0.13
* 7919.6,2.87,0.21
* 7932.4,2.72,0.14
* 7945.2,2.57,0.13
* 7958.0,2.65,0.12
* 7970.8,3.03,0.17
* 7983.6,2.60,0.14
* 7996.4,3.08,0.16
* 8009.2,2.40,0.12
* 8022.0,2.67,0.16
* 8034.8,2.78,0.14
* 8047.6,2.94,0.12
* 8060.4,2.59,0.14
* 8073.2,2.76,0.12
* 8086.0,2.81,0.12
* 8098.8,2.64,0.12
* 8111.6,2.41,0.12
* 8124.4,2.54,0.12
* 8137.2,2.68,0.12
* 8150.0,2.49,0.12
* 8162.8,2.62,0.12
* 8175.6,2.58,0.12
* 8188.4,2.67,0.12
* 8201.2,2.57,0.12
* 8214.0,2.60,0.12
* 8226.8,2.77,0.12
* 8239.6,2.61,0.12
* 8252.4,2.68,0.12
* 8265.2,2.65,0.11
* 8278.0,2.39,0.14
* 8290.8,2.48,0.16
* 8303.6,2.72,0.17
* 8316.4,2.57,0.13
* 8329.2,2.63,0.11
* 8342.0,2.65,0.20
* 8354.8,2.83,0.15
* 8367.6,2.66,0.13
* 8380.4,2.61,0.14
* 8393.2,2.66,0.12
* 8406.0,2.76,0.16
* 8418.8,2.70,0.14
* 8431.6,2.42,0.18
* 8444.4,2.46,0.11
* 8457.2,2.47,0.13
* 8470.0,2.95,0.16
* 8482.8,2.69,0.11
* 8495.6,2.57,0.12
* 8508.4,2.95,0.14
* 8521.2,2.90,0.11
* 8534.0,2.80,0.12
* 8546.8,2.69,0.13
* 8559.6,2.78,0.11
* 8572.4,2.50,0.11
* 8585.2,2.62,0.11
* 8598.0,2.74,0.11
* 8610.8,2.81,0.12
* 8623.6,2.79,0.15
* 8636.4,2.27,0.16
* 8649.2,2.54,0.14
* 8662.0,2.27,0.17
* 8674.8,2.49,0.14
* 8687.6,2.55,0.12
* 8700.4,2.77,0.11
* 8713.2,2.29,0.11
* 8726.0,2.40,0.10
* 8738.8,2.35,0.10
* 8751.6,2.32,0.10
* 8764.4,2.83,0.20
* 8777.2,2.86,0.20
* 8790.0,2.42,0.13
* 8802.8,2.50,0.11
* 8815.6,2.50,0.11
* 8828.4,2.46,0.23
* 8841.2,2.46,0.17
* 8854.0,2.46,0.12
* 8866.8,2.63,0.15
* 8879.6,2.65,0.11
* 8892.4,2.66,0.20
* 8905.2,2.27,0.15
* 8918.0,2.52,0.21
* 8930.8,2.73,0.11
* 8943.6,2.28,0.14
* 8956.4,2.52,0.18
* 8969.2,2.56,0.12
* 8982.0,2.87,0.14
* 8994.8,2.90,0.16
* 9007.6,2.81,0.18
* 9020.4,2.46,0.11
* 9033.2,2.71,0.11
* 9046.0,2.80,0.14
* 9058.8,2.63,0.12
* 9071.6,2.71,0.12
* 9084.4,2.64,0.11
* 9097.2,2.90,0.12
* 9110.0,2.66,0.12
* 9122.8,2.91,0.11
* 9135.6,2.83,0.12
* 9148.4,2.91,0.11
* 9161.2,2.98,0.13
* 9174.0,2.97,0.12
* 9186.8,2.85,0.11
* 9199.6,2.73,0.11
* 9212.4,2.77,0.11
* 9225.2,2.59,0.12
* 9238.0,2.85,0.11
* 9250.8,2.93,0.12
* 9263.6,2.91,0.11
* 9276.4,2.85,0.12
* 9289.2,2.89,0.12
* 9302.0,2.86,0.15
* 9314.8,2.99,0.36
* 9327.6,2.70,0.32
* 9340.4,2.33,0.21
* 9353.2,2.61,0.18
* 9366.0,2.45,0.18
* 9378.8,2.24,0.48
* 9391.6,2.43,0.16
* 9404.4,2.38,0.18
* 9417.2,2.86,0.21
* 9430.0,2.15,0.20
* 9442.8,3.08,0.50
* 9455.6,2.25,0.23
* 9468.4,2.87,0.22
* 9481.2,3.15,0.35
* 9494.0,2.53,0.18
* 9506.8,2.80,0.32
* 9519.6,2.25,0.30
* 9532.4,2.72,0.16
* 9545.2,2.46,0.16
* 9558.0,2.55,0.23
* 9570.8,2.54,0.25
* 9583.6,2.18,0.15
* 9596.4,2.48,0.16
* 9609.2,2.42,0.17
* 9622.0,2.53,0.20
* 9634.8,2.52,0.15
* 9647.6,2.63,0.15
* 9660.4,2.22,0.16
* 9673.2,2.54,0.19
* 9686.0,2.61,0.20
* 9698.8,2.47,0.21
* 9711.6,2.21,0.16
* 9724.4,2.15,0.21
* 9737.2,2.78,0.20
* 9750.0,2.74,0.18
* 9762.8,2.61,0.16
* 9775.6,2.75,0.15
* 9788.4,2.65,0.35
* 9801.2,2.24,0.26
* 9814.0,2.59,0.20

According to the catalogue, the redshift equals 0.22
